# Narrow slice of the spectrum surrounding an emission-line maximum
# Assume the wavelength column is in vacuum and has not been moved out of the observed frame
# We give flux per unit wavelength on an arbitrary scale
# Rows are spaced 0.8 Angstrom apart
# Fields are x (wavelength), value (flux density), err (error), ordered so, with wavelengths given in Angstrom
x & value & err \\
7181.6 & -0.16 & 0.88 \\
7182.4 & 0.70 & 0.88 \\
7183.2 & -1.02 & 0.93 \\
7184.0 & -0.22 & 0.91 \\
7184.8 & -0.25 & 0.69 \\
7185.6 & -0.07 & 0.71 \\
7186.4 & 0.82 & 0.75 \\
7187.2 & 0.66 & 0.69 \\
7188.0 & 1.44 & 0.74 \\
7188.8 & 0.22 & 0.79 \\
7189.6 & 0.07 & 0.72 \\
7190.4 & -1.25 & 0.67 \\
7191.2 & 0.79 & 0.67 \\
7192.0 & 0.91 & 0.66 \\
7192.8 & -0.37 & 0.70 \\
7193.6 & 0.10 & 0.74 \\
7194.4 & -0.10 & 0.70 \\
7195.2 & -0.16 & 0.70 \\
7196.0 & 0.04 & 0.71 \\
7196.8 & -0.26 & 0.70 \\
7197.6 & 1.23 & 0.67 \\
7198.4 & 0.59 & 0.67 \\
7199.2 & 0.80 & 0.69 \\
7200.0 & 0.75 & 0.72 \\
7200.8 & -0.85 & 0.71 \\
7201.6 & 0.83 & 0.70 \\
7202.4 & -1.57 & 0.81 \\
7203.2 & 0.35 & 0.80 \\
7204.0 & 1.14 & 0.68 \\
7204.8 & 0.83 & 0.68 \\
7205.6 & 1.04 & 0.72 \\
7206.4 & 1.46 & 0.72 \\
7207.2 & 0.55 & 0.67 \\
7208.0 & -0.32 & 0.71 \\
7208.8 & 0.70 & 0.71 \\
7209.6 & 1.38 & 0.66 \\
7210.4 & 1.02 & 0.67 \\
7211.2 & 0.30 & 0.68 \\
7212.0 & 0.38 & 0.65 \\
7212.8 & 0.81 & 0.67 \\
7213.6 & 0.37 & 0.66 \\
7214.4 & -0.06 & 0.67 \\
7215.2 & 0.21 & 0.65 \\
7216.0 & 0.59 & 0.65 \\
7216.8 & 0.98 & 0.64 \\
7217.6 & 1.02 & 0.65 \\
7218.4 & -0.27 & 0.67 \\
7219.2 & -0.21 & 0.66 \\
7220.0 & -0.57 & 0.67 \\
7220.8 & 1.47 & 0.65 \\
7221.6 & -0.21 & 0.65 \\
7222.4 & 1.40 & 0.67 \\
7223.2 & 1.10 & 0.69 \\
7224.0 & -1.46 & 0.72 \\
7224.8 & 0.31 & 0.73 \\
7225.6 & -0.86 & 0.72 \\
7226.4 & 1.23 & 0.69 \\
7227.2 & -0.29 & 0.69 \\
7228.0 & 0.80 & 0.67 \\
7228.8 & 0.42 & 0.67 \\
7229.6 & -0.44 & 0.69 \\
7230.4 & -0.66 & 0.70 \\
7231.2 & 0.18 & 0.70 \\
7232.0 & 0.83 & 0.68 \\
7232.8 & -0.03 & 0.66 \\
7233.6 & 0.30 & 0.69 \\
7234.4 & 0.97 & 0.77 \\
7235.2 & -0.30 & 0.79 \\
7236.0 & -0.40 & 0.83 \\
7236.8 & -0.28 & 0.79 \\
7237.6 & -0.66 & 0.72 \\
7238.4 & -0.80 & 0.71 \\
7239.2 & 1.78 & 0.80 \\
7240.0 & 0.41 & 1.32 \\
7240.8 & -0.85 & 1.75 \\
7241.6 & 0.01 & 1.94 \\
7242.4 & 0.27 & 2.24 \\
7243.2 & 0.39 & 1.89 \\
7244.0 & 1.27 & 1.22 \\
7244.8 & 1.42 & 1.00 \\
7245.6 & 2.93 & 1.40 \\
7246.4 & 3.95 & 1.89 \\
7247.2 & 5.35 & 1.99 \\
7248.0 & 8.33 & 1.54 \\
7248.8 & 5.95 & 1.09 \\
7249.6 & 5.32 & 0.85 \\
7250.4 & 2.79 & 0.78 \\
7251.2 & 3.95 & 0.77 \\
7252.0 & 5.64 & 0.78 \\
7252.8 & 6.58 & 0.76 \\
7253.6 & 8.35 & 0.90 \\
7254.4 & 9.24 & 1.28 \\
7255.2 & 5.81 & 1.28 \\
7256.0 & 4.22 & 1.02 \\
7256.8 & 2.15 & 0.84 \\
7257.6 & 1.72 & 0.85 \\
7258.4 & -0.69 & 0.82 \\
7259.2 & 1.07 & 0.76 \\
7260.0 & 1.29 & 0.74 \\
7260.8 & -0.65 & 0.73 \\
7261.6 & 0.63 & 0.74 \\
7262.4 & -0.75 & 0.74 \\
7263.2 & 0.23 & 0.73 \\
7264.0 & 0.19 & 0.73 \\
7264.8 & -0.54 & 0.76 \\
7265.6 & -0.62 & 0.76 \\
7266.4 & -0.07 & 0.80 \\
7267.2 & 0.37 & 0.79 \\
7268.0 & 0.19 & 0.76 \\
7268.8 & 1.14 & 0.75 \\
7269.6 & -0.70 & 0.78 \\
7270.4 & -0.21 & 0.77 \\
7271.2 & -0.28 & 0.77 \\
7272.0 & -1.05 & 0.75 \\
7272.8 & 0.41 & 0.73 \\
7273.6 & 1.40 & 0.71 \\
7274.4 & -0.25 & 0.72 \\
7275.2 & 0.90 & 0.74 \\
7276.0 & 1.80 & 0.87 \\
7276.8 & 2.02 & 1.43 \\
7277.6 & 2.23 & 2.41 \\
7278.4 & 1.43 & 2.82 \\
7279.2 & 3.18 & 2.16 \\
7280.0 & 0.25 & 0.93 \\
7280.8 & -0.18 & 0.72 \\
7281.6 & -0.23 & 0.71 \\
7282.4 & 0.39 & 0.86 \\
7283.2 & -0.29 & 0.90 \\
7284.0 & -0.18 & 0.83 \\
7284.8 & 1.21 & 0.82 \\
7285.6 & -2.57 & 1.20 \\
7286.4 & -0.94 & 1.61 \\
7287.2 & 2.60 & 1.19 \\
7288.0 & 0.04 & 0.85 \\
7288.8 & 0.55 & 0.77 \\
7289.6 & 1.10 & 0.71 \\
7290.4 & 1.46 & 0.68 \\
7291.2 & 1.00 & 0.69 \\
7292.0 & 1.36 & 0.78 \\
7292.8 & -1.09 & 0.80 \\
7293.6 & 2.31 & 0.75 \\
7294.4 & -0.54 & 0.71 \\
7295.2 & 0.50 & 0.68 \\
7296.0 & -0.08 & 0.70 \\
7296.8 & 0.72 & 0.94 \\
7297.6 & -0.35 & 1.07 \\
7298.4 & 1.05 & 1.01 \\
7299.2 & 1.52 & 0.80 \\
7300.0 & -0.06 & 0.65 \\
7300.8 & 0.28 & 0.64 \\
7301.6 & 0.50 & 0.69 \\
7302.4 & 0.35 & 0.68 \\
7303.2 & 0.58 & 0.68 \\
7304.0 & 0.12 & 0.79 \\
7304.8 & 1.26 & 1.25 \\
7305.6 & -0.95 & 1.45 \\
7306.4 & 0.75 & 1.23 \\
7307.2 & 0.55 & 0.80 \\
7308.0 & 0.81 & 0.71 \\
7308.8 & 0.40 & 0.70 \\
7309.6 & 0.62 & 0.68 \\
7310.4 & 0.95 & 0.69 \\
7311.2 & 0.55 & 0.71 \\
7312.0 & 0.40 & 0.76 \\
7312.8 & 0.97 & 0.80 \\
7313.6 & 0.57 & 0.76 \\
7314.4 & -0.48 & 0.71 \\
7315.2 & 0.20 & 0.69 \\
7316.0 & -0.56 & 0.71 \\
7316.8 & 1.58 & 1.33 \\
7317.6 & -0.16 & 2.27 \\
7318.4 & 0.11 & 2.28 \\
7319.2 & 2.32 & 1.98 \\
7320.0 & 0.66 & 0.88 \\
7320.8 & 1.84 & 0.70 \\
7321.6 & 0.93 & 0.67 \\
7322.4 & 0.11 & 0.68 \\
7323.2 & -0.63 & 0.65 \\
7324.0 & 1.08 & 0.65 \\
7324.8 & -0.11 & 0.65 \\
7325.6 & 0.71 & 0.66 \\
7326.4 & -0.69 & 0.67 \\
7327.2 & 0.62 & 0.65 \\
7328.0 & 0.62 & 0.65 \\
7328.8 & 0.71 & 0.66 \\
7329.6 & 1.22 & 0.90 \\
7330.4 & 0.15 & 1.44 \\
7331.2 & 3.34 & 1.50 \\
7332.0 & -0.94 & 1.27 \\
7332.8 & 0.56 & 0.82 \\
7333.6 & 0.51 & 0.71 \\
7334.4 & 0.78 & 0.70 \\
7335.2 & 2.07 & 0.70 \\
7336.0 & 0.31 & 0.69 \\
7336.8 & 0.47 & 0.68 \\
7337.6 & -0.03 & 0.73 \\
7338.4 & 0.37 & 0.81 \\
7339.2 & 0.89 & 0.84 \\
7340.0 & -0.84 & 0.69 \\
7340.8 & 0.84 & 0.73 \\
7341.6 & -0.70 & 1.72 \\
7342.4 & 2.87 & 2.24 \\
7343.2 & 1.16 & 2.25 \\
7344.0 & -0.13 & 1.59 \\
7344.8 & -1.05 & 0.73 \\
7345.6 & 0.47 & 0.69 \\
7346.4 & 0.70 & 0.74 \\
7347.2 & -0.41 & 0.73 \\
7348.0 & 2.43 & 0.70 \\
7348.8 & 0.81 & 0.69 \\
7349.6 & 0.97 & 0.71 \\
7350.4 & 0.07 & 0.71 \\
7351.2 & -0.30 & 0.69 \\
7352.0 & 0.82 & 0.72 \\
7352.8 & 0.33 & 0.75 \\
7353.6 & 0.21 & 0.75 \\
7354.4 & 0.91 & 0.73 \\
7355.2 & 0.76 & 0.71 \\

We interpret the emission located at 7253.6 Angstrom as [O II] 3727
